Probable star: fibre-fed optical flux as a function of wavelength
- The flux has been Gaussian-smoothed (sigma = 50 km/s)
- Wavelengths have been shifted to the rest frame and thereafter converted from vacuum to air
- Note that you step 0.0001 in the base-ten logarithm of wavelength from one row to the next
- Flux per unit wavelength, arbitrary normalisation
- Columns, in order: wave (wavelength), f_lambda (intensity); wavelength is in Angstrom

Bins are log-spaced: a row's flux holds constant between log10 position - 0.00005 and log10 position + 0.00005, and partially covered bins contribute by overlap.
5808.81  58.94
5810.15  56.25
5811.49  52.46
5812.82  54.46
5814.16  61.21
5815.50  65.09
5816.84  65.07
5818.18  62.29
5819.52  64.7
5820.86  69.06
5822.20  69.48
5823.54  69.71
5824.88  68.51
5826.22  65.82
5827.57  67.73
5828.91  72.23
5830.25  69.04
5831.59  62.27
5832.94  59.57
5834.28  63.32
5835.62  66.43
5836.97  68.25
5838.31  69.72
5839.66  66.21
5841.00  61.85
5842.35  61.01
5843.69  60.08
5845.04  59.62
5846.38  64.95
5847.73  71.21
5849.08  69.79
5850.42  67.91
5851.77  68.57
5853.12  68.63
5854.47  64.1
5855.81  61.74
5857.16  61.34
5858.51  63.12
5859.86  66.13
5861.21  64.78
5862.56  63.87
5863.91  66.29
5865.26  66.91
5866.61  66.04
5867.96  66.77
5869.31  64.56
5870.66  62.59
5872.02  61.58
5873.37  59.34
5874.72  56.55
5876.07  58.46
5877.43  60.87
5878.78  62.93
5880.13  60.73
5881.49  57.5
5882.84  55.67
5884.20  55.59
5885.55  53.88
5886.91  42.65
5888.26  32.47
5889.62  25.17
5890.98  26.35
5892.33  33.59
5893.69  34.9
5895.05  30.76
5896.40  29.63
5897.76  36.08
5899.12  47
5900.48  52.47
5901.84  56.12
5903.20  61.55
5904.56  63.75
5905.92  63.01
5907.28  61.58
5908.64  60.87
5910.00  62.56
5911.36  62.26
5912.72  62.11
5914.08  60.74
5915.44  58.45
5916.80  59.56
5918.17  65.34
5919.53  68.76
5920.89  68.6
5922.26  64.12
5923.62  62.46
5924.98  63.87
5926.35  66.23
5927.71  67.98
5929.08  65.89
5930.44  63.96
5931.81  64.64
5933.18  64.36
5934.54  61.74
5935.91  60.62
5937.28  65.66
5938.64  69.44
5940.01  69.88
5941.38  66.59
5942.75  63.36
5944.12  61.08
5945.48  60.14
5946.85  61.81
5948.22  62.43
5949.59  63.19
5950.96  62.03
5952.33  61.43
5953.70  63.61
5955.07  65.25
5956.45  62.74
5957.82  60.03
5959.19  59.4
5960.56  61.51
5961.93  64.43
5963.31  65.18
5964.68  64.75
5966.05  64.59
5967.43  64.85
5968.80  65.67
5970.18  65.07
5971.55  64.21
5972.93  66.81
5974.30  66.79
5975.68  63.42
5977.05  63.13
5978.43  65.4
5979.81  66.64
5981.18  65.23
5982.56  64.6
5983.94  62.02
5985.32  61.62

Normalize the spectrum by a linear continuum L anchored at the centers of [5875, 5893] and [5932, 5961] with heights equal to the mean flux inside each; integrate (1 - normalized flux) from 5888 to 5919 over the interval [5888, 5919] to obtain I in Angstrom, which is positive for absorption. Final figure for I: 1.88 Angstrom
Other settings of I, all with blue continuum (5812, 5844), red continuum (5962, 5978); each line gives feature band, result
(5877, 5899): 7.27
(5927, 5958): 0.52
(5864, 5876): 0.39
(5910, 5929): 0.32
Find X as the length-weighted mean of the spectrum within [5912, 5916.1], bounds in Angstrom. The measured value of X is 60.5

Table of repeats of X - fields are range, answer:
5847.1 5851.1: 69.6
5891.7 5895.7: 33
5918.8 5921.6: 68.6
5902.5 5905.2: 62.6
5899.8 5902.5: 54.2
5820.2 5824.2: 69.4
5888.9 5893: 28.4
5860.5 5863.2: 64.3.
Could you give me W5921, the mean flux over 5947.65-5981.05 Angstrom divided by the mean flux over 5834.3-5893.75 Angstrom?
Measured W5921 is 1.08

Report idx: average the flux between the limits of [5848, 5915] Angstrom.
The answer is 56.4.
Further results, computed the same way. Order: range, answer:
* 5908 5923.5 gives 63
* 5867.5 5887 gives 59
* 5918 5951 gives 64.6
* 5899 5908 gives 58.6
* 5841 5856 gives 65.2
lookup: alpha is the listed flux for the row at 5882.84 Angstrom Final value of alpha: 55.67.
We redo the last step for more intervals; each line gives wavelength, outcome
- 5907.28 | 61.58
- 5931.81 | 64.64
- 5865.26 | 66.91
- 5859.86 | 66.13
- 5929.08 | 65.89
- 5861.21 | 64.78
